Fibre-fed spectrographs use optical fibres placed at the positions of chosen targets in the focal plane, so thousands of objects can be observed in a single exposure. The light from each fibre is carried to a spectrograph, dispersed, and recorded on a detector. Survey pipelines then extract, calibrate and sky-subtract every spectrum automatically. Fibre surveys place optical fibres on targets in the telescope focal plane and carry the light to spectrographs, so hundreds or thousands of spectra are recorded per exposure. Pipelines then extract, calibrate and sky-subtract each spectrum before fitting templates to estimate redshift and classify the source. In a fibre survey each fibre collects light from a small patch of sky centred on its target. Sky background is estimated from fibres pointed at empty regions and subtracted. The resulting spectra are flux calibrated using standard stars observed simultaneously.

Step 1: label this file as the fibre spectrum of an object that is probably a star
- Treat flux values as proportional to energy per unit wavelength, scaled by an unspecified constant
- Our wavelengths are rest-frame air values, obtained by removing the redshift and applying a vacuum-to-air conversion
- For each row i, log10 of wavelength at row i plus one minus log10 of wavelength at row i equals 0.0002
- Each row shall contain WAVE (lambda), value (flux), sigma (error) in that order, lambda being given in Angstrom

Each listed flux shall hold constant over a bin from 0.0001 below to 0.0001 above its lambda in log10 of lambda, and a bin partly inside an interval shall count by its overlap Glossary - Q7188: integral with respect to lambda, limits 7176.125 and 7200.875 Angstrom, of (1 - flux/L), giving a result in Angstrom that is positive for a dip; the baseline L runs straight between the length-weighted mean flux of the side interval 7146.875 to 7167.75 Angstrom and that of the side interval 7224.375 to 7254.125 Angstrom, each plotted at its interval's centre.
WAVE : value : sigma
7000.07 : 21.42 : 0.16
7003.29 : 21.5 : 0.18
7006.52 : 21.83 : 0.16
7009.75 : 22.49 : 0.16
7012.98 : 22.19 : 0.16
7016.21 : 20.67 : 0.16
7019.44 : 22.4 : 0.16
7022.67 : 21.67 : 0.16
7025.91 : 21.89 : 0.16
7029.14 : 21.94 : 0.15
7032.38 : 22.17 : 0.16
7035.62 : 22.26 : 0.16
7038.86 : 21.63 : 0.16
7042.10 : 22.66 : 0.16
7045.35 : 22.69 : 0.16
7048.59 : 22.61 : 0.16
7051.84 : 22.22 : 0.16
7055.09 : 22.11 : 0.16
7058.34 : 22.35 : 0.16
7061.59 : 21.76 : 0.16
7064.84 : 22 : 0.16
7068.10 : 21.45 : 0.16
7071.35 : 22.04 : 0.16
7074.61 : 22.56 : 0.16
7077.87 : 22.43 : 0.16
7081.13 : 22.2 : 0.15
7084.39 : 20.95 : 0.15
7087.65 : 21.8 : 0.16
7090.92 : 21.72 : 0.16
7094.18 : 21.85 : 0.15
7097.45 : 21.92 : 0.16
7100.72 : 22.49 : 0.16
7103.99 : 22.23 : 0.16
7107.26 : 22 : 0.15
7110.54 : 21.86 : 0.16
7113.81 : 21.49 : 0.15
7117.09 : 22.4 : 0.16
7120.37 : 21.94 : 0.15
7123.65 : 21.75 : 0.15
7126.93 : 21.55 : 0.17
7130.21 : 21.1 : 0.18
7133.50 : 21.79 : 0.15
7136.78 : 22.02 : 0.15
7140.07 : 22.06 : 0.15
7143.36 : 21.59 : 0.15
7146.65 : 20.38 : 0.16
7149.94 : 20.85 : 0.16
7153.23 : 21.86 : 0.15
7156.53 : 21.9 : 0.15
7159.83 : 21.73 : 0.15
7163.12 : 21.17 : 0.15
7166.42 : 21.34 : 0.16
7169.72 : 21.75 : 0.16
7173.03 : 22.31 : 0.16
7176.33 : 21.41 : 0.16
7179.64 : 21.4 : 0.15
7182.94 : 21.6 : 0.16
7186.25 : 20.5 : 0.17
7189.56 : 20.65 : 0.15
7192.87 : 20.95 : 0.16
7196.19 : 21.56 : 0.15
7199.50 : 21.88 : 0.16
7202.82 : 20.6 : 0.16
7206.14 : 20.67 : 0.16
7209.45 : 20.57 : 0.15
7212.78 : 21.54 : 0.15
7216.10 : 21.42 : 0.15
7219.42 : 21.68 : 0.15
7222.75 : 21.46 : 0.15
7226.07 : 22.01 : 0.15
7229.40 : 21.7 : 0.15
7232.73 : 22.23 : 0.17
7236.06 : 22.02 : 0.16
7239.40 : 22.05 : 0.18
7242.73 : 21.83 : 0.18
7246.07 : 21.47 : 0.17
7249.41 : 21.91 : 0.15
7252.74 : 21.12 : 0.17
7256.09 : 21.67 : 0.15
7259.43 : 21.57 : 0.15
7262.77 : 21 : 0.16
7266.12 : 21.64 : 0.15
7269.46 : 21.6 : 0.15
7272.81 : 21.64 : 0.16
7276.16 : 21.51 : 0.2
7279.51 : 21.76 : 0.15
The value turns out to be 0.4 Angstrom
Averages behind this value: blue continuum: 21.4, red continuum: 21.8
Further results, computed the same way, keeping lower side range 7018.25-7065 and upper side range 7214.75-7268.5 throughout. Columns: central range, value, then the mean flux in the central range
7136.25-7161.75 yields 0.4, 21.5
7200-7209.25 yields 0.4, 20.8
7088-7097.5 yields 0.1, 21.8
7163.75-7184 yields 0.2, 21.6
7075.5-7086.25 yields 0.1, 21.9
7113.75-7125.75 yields 0.0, 21.9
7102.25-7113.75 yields 0.0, 22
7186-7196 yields 0.4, 20.8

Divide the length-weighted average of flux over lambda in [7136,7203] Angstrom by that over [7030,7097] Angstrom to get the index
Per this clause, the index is 0.97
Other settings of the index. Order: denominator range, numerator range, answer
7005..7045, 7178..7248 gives 0.97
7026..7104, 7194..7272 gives 0.98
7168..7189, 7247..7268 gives 1.00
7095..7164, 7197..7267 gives 0.99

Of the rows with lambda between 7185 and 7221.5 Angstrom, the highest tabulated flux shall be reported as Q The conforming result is 21.88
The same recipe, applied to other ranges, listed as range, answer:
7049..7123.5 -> 22.56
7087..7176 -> 22.49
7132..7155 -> 22.06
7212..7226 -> 21.68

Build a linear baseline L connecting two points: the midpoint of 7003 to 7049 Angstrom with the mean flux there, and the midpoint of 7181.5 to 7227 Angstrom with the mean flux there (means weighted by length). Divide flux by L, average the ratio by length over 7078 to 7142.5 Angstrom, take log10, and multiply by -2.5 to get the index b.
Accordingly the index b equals -0.01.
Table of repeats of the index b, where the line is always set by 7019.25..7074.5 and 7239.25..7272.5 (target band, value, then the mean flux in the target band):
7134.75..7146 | 0.01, 21.8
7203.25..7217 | 0.04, 21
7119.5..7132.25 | 0.02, 21.6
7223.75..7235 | -0.02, 22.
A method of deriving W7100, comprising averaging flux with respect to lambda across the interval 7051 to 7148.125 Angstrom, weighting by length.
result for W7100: 21.9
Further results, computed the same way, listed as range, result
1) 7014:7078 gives 22.1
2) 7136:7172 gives 21.5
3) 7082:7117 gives 21.9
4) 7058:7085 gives 22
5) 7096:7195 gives 21.6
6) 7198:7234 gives 21.4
